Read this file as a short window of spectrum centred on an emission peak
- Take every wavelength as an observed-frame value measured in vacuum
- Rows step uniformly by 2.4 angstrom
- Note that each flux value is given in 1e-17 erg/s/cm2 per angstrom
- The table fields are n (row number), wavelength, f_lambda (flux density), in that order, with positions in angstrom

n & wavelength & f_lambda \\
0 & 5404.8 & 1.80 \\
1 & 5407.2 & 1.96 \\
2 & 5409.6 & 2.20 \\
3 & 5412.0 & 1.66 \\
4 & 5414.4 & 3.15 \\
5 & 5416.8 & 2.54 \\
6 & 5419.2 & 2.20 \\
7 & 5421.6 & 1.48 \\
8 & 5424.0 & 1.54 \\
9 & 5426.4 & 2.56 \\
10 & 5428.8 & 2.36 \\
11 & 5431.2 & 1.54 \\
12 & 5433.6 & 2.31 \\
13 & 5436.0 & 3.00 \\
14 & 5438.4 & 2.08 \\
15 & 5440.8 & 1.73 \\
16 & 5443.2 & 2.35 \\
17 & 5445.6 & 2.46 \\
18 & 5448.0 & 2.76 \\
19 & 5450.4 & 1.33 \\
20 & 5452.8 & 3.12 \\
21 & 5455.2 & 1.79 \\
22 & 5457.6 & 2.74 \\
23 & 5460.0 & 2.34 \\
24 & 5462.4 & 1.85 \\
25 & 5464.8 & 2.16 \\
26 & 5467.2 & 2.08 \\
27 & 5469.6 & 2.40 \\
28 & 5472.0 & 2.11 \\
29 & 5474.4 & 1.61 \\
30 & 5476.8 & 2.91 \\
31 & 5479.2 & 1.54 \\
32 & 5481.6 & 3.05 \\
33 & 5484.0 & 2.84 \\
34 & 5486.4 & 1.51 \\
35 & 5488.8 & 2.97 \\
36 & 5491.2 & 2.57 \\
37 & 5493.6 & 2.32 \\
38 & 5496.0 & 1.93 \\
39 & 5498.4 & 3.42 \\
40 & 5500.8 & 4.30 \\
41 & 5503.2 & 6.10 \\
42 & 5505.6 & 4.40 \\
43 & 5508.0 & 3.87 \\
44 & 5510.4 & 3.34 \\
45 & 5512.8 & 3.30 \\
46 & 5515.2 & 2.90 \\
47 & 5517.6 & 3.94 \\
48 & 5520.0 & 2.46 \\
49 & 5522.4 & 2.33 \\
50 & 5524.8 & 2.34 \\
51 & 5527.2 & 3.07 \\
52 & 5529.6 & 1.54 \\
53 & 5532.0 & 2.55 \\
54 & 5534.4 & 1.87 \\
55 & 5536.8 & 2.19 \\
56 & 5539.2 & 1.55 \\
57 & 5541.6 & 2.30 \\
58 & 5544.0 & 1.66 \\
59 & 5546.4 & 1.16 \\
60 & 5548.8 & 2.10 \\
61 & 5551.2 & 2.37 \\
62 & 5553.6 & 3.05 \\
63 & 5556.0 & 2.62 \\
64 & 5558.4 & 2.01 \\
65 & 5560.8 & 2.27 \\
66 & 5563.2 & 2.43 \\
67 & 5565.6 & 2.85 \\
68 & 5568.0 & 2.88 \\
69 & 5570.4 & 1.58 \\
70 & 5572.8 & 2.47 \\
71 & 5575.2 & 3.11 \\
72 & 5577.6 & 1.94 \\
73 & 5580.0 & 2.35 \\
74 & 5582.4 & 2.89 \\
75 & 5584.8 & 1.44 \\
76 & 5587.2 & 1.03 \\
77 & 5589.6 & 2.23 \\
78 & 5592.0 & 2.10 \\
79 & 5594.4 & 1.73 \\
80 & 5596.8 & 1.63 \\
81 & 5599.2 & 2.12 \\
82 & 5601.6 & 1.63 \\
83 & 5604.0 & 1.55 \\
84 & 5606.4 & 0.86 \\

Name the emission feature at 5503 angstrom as H-beta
